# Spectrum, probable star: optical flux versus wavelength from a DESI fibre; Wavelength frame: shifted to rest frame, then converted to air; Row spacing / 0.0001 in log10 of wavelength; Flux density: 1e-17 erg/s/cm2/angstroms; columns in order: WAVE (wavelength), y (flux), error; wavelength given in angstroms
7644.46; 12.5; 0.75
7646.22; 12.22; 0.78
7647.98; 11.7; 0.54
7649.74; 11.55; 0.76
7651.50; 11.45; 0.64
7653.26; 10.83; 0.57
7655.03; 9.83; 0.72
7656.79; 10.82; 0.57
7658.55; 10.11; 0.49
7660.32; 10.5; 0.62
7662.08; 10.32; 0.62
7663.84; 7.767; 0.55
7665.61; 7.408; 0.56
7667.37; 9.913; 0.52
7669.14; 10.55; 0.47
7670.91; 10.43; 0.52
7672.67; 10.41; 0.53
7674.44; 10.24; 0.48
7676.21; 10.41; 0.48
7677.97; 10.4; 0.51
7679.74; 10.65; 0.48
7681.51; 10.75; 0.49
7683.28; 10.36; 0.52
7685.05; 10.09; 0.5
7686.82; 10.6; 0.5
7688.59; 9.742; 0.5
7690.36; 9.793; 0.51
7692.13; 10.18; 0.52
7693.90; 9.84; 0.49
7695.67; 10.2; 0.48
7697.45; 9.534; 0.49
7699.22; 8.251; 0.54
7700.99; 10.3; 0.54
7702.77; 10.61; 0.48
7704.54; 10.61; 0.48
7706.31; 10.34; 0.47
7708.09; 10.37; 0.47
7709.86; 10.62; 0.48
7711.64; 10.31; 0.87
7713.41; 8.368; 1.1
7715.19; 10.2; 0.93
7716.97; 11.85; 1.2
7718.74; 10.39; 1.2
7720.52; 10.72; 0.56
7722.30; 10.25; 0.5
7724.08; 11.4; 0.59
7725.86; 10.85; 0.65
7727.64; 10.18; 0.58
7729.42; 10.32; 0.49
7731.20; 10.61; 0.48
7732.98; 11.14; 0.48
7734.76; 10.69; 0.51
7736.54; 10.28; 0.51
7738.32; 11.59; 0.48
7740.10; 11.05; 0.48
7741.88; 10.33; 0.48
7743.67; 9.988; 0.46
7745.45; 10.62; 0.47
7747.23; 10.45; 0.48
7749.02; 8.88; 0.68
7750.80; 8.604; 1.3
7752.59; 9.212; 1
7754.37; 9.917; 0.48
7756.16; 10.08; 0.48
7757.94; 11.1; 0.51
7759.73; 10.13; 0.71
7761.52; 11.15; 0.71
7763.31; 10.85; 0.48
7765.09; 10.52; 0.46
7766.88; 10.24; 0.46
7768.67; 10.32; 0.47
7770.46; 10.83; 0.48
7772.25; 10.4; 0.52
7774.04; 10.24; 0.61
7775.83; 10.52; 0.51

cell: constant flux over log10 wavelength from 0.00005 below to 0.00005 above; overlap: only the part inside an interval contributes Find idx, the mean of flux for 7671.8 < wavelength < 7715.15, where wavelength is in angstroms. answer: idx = 10.1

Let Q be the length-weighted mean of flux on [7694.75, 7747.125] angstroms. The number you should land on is 10.4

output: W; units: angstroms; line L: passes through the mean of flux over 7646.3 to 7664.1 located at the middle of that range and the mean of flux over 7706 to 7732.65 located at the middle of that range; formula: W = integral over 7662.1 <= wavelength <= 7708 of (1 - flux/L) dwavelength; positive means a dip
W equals 2.5 angstroms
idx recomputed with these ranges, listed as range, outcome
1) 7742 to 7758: 9.83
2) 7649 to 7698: 10.2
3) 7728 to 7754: 10.3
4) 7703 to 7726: 10.5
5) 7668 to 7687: 10.4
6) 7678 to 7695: 10.2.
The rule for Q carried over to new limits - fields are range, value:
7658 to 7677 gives 9.81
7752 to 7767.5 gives 10.4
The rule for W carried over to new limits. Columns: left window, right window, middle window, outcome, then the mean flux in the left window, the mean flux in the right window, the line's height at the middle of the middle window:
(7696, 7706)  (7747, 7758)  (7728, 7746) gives -1.8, 9.91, 9.61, 9.7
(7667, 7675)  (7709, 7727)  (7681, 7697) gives 0.4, 10.3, 10.5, 10.4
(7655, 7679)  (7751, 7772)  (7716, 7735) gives -1.1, 9.95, 10.3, 10.2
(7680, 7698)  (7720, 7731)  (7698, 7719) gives 0.4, 10.1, 10.6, 10.4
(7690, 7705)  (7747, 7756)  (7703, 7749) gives -4.2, 9.91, 9.38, 9.63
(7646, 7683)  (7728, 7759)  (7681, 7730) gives 0.3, 10.4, 10.3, 10.3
